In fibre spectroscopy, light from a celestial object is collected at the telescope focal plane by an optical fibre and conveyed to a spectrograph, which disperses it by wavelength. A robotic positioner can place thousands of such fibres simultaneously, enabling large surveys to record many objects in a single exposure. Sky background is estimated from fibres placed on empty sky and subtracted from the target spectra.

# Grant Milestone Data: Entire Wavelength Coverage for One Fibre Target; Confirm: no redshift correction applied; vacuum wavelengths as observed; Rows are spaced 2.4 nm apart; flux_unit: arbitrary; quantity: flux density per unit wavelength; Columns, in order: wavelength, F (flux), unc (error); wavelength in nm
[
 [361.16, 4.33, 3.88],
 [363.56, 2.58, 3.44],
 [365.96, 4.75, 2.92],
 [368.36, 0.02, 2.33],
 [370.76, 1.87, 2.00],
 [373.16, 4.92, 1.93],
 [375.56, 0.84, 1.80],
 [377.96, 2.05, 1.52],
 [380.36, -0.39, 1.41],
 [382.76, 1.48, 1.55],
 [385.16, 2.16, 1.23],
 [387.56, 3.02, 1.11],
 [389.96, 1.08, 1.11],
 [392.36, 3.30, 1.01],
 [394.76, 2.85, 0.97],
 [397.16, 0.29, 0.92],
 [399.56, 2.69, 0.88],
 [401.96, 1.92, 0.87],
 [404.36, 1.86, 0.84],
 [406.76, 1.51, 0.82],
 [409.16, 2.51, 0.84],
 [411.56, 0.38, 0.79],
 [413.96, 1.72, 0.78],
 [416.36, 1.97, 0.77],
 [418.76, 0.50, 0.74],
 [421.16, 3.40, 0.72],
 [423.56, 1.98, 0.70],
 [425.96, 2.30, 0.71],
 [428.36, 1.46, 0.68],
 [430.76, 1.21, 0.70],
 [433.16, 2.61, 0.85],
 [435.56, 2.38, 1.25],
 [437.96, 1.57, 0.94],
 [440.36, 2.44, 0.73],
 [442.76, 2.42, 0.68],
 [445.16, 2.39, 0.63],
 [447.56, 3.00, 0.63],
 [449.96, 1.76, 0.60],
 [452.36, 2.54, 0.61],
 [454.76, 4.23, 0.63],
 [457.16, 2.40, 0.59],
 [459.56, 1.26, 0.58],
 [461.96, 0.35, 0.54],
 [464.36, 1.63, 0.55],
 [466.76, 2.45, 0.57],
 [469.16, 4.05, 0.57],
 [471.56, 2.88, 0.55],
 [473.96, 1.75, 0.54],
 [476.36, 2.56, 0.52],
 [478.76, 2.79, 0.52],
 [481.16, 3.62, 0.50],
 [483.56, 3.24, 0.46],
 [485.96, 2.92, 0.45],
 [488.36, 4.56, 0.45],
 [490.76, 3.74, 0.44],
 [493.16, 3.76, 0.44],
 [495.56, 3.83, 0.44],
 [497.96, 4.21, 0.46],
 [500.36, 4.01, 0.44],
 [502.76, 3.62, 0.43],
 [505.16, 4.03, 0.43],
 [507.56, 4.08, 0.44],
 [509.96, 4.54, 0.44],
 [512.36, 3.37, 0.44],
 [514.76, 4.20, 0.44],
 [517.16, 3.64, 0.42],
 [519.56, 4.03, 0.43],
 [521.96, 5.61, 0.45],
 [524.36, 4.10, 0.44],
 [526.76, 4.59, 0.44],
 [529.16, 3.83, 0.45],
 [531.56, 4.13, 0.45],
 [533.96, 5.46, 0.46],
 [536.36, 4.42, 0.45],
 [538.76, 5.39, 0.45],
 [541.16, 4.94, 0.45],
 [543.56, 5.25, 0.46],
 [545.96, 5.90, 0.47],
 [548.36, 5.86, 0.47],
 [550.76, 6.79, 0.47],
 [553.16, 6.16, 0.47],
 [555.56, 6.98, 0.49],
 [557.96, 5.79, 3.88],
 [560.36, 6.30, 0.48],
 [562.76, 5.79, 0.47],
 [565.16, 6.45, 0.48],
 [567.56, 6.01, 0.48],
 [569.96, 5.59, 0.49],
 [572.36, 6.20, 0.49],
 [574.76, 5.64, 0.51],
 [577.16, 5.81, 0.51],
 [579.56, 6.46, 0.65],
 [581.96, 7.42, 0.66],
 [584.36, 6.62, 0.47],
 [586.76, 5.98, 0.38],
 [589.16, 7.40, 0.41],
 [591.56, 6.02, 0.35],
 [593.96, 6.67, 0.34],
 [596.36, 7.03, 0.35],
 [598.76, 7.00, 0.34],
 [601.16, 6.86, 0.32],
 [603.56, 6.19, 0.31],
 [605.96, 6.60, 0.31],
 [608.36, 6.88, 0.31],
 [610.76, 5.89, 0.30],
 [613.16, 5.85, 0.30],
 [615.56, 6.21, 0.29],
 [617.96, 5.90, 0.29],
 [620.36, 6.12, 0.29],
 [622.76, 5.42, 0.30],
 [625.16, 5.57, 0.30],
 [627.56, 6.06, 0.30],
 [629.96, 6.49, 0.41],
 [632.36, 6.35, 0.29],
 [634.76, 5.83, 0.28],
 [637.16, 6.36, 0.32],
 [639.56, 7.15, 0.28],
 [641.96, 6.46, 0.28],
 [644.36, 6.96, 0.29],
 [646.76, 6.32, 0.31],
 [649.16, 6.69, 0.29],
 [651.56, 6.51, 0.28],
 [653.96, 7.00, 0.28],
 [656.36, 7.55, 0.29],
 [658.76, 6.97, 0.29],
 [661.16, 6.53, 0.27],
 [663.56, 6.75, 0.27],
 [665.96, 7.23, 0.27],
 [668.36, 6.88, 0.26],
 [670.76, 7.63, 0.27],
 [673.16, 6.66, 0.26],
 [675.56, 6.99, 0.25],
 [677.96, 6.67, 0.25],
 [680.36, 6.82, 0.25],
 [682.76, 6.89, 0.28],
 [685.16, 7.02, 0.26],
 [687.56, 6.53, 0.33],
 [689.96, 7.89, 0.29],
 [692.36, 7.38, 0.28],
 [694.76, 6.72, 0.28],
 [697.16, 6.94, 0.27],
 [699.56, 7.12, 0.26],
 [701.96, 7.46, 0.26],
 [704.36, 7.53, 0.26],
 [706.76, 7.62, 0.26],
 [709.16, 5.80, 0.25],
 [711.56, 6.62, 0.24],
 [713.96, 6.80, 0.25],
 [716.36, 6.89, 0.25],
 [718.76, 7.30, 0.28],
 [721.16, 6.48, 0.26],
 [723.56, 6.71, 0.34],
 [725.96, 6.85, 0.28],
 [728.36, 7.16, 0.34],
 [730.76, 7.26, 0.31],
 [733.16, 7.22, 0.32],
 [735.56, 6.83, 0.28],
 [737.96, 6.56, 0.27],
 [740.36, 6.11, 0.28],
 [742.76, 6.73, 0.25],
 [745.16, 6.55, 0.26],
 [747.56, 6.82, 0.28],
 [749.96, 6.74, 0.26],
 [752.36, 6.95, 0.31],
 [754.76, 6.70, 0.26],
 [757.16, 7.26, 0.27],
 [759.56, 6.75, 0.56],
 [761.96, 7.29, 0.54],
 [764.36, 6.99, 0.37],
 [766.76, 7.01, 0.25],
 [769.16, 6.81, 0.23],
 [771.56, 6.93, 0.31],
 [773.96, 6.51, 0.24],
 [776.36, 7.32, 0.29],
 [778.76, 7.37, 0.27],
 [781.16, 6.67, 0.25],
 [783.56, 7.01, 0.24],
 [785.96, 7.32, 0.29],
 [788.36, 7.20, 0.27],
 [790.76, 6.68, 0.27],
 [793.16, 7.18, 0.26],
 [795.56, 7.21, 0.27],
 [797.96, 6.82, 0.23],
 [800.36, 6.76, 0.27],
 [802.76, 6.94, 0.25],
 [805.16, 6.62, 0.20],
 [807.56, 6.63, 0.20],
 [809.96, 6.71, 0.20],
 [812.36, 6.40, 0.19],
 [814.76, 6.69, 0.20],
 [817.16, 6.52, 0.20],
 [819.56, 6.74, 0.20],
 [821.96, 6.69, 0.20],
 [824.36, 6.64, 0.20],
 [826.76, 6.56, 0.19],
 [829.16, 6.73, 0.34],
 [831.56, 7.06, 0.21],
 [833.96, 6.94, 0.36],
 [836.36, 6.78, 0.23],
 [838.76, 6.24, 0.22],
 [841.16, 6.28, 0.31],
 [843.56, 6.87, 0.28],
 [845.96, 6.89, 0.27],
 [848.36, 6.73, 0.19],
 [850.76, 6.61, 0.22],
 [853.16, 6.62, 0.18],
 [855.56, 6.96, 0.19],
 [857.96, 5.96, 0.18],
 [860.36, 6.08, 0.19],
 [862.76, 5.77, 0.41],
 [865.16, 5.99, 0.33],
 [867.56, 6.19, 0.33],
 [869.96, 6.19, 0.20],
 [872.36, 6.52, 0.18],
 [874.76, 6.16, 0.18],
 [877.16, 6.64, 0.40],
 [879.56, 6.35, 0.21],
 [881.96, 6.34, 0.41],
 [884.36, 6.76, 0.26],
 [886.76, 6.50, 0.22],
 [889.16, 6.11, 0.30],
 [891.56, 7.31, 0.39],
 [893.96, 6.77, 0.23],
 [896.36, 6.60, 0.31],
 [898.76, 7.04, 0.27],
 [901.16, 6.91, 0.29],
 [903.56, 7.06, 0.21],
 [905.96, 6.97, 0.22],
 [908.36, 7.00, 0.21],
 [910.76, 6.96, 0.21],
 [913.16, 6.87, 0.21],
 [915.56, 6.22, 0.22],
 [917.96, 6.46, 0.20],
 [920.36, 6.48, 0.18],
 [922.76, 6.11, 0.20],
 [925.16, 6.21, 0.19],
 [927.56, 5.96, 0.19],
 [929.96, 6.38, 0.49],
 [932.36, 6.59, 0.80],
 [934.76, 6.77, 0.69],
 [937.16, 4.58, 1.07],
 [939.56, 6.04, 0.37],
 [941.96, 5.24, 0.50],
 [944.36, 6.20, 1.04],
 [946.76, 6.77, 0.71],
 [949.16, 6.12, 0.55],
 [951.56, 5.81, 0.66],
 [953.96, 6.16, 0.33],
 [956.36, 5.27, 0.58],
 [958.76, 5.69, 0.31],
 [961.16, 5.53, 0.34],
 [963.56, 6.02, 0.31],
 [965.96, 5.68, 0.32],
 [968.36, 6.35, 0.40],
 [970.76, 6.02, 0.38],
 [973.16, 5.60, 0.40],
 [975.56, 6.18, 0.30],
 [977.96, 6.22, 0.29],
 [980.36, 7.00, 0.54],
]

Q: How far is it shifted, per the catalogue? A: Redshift 0.204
